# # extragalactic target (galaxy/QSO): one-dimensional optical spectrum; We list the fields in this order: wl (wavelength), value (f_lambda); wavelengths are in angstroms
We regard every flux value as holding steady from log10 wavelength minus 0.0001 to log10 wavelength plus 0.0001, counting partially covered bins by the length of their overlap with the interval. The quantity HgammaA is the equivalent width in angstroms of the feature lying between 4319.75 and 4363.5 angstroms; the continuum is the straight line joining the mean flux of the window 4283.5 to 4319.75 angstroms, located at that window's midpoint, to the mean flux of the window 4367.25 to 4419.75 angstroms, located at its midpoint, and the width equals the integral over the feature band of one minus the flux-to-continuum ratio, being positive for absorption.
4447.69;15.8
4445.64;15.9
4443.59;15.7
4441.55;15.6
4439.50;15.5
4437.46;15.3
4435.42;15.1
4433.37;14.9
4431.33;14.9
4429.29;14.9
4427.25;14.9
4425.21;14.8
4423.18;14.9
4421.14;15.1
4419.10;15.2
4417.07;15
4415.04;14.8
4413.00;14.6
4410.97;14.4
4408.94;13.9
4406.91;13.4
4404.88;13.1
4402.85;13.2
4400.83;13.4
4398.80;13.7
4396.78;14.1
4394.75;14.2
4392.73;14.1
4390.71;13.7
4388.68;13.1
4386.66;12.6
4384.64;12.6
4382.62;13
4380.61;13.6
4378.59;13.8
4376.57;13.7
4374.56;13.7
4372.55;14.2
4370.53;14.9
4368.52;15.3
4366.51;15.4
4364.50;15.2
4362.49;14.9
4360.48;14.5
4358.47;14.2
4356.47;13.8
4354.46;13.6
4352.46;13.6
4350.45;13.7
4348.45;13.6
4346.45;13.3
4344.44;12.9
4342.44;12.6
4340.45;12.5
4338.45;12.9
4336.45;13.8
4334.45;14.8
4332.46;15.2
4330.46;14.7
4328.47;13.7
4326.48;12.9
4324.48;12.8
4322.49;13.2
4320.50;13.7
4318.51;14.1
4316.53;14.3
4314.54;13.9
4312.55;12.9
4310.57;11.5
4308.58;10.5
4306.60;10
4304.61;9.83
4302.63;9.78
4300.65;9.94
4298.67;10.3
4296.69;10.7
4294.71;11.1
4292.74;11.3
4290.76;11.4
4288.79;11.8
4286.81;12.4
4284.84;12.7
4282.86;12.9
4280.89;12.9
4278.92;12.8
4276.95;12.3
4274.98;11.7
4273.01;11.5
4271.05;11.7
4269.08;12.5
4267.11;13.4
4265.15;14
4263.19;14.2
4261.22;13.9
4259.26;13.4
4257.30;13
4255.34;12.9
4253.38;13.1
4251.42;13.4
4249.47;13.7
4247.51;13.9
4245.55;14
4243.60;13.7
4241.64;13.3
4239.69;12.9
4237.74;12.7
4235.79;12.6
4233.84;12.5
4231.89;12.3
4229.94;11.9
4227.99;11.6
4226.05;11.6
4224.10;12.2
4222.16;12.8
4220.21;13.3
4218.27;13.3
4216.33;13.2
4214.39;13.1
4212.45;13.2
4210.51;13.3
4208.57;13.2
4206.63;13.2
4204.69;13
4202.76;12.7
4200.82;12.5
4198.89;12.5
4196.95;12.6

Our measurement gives -3.7 angstroms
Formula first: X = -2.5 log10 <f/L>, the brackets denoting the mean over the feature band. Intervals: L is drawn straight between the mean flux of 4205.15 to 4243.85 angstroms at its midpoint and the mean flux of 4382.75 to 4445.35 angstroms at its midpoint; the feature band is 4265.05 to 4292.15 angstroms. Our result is 0.07 mag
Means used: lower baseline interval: 12.8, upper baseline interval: 14.4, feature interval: 12.4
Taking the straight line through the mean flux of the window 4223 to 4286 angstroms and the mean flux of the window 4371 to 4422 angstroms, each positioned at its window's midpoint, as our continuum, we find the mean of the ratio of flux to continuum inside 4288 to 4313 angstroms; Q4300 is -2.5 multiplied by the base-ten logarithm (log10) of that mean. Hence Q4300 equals 0.216 mag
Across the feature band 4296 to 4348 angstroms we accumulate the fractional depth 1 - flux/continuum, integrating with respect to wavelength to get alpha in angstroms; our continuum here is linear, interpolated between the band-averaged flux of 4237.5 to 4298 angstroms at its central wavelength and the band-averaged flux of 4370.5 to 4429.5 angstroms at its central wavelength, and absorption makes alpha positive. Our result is 2.6 angstroms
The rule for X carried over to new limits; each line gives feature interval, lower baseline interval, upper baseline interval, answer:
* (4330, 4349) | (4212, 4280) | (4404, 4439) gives 0.020 mag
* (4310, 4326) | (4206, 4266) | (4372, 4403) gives 0.000 mag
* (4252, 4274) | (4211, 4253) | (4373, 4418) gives 0.001 mag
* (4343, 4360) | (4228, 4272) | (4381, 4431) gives 0.010 mag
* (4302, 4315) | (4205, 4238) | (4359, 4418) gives 0.201 mag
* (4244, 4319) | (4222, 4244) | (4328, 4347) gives 0.055 mag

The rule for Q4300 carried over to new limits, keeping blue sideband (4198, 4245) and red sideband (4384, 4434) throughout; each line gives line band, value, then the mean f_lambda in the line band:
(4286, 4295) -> 0.145 mag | 11.6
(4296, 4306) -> 0.306 mag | 10.1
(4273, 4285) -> 0.064 mag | 12.4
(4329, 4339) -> -0.055 mag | 14.3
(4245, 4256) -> -0.041 mag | 13.5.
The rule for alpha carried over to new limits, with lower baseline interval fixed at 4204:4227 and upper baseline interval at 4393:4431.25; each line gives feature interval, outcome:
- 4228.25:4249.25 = 0.24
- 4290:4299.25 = 1.73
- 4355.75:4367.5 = -0.60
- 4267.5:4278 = 1.04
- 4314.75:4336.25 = -0.34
